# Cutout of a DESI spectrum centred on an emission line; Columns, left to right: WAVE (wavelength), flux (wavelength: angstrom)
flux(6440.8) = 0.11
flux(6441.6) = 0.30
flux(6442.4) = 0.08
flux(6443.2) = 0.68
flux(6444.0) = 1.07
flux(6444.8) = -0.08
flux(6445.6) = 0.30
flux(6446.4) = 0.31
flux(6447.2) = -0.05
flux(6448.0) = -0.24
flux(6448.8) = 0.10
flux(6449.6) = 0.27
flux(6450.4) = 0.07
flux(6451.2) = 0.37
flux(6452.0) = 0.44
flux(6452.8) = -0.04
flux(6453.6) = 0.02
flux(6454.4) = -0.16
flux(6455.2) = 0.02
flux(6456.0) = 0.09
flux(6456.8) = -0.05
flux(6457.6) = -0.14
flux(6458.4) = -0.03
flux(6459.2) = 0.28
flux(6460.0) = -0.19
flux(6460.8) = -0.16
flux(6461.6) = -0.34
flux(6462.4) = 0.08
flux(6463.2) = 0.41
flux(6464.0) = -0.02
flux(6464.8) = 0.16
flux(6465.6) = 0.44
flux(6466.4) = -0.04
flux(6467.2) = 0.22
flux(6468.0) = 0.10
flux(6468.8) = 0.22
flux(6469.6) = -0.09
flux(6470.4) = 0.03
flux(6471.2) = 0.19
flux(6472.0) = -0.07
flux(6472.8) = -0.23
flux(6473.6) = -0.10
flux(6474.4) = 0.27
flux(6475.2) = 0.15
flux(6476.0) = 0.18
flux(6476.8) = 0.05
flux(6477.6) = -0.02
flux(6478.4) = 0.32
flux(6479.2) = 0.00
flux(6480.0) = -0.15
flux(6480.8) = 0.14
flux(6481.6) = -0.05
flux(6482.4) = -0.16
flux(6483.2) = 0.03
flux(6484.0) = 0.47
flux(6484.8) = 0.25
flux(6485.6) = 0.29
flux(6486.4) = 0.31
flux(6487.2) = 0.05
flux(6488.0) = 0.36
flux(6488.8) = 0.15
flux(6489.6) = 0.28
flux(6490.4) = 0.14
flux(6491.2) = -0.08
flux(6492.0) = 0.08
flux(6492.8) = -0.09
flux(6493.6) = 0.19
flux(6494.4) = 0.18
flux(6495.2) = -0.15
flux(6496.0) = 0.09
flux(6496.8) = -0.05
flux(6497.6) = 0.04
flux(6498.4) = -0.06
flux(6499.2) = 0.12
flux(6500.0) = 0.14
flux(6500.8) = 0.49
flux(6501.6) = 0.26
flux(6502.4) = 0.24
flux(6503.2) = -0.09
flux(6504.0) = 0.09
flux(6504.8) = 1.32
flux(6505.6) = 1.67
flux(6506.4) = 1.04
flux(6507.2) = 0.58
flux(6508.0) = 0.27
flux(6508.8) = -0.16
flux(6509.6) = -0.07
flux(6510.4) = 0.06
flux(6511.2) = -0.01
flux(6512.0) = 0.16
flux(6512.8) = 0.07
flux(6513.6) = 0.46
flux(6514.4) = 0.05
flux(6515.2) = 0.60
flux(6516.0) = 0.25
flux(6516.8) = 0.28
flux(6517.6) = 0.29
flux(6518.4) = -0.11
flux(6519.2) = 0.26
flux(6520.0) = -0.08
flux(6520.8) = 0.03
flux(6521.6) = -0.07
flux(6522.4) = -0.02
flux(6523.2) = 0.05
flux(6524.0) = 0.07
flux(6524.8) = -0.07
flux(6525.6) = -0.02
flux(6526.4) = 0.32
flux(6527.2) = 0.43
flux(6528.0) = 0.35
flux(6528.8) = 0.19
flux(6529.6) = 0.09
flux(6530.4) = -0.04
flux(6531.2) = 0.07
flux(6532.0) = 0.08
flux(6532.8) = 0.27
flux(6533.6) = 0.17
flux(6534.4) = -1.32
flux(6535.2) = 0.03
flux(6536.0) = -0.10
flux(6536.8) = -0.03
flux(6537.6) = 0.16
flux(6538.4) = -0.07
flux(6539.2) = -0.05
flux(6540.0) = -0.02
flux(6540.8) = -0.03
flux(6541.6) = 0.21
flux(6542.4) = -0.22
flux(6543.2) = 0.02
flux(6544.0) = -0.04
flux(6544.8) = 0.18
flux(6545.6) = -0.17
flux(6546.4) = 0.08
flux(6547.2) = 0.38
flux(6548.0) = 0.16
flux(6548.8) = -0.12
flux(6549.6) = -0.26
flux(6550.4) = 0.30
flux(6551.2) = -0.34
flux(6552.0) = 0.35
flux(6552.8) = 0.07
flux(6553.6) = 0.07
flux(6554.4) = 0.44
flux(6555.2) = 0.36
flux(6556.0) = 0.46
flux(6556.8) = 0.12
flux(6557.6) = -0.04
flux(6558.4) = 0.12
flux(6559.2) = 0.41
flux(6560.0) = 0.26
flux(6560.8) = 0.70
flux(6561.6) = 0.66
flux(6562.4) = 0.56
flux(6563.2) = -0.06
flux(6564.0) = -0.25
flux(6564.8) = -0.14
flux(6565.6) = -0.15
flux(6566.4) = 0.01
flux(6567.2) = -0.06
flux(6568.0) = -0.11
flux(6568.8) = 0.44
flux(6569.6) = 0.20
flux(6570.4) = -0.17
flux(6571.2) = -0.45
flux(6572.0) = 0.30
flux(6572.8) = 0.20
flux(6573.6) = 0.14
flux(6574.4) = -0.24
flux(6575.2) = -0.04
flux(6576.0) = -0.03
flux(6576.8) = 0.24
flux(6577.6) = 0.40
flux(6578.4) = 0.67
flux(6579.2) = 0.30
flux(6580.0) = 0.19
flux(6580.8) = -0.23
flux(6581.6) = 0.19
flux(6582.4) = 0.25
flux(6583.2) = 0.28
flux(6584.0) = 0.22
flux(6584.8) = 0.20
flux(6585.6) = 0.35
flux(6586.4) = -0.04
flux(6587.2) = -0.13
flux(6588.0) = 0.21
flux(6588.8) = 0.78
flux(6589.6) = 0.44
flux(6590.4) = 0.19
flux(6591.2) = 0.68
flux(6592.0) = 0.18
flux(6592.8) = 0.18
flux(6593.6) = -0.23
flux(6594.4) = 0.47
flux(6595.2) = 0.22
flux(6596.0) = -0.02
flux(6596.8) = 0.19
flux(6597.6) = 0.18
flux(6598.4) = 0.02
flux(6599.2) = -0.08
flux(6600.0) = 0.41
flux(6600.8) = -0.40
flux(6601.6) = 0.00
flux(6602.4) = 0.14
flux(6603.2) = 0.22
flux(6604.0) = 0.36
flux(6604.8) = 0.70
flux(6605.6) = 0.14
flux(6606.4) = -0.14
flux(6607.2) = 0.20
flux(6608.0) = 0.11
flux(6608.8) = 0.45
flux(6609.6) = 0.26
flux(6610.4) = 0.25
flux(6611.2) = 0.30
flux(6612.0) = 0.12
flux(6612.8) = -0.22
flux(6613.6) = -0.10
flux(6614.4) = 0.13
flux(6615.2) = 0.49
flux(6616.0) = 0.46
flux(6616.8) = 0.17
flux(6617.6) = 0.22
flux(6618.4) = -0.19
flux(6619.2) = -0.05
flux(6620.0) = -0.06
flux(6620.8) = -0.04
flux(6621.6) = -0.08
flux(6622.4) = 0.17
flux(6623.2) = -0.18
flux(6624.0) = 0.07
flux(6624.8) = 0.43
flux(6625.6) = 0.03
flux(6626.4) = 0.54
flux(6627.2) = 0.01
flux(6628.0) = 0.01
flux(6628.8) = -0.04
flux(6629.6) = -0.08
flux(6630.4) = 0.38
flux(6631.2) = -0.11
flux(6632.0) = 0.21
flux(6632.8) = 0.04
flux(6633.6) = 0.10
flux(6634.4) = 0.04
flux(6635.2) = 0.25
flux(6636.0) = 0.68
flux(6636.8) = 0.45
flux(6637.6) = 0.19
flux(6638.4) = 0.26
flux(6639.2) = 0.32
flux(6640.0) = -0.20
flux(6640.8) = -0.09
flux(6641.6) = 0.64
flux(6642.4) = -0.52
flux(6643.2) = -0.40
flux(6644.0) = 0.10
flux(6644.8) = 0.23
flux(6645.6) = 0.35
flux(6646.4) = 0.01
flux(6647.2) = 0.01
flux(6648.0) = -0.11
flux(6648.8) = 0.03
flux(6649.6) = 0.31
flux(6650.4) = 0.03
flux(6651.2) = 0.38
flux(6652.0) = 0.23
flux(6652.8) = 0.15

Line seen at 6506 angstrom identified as [O III] 5007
